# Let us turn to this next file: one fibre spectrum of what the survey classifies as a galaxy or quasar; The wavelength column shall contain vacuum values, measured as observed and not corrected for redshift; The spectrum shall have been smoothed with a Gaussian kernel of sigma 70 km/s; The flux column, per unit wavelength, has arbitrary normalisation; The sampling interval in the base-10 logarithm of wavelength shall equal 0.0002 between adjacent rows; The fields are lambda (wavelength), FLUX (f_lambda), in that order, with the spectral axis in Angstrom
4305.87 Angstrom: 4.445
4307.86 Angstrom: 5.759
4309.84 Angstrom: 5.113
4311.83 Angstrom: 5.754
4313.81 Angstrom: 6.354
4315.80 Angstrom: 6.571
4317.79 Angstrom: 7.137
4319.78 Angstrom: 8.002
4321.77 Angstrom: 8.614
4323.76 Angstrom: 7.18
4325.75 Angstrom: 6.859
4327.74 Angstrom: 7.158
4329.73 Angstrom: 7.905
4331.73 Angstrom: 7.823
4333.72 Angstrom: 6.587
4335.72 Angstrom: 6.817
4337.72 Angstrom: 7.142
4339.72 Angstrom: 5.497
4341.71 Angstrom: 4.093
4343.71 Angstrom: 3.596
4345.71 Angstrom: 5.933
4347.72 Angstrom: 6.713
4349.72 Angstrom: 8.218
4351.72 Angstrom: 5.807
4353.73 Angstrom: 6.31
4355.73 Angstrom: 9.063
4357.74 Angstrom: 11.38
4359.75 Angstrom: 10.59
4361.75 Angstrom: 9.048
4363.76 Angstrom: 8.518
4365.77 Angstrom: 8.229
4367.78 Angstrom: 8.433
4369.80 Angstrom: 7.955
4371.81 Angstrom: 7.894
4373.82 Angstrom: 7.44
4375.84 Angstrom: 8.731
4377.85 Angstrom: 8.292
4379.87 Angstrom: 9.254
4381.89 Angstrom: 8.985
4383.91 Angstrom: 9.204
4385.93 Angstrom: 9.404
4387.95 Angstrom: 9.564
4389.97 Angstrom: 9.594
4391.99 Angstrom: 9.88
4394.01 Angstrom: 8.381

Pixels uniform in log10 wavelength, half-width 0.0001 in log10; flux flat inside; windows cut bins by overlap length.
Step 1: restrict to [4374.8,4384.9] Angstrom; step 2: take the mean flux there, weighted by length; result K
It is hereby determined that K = 8.88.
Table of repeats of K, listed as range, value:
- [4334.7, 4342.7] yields 5.89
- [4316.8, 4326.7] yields 7.56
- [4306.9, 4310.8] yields 5.44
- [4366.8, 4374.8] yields 7.93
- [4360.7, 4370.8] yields 8.45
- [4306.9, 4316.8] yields 5.91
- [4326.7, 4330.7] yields 7.53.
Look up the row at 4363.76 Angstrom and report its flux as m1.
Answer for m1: 8.518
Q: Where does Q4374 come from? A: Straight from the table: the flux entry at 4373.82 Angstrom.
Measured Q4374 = 7.44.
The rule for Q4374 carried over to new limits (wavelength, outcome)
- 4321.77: 8.614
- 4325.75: 6.859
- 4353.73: 6.31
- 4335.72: 6.817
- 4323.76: 7.18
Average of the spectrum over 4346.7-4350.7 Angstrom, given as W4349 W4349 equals 7.45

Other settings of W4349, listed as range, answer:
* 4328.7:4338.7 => 7.25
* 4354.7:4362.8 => 10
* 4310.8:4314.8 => 6.05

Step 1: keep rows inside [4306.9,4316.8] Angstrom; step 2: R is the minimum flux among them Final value 5.113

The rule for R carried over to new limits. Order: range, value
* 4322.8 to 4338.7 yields 6.587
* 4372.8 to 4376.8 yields 7.44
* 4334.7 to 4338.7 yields 6.817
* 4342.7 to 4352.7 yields 3.596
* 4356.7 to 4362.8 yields 9.048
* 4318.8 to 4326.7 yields 6.859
